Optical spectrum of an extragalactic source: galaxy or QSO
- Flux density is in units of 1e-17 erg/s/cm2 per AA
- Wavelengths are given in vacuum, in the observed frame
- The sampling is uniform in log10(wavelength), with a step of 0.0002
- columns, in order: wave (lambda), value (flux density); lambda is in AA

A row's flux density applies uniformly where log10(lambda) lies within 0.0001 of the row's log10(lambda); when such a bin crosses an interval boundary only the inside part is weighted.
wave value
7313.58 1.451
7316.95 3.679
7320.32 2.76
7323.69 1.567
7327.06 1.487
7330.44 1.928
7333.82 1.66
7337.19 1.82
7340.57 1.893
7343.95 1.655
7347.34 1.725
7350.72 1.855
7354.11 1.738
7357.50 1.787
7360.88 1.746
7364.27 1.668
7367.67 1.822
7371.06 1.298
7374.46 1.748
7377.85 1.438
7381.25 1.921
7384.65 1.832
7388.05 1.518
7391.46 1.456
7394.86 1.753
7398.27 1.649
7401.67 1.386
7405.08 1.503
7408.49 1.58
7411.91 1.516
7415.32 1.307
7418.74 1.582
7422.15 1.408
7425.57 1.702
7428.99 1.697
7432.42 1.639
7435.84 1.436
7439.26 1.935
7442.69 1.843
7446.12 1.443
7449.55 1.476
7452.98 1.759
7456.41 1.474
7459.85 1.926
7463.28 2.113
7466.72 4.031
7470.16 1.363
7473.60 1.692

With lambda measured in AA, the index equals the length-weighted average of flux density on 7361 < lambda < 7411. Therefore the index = 1.61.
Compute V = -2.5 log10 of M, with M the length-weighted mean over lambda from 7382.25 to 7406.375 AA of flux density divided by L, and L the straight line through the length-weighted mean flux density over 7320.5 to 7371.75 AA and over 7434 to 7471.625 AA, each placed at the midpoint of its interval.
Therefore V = 0.14 mag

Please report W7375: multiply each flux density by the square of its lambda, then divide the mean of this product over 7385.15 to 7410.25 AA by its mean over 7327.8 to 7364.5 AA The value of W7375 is 0.9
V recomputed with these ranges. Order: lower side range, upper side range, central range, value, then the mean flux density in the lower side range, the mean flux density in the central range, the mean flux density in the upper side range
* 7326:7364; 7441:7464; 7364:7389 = 0.052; 1.76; 1.66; 1.7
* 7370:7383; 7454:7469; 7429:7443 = 0.236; 1.62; 1.7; 2.32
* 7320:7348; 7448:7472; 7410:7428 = 0.275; 1.79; 1.51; 2.02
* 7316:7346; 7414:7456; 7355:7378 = 0.128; 2.01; 1.66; 1.6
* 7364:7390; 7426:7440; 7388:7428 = 0.084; 1.65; 1.53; 1.66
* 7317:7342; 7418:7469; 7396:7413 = 0.224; 1.99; 1.53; 1.83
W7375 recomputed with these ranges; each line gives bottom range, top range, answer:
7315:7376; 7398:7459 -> 0.86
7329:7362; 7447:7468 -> 1.20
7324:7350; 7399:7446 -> 0.93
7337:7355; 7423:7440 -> 0.95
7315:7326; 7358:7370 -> 0.68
